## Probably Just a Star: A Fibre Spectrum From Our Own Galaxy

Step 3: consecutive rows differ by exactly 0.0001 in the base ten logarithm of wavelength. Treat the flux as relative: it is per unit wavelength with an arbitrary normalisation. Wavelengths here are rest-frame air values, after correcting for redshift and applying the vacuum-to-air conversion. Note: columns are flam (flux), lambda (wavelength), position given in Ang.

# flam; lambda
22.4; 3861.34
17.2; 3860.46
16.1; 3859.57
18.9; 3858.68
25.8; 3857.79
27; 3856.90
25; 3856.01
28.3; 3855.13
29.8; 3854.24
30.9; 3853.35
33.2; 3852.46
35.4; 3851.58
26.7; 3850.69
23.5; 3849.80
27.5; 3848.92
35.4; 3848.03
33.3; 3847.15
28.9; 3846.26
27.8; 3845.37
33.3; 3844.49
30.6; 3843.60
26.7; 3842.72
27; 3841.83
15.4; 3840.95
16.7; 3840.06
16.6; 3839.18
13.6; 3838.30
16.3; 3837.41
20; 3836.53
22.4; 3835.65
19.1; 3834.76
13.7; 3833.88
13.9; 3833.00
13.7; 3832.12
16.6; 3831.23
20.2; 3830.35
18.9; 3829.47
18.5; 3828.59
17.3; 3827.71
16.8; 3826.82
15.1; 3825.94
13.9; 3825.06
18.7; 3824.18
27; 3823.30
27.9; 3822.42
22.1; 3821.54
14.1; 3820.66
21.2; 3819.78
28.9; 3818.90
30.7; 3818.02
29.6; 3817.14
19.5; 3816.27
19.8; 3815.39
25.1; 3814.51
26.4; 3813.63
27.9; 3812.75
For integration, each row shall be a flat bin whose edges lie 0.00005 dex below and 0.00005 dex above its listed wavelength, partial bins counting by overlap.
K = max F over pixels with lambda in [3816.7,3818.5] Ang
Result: 30.7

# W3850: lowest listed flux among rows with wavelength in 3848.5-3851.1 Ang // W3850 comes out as 23.5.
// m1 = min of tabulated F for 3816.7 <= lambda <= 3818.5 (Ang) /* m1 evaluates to 29.6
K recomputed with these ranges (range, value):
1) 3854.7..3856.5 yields 28.3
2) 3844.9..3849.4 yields 35.4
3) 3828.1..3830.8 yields 20.2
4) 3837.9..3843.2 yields 27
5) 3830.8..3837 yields 22.4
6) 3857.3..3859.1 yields 25.8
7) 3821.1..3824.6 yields 27.9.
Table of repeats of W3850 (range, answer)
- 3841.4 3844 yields 26.7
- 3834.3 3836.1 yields 19.1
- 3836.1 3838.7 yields 13.6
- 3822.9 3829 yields 13.9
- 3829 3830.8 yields 18.9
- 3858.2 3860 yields 16.1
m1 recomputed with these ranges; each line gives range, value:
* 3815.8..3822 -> 14.1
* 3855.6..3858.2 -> 25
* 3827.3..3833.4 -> 13.7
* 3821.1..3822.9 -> 22.1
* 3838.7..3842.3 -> 15.4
